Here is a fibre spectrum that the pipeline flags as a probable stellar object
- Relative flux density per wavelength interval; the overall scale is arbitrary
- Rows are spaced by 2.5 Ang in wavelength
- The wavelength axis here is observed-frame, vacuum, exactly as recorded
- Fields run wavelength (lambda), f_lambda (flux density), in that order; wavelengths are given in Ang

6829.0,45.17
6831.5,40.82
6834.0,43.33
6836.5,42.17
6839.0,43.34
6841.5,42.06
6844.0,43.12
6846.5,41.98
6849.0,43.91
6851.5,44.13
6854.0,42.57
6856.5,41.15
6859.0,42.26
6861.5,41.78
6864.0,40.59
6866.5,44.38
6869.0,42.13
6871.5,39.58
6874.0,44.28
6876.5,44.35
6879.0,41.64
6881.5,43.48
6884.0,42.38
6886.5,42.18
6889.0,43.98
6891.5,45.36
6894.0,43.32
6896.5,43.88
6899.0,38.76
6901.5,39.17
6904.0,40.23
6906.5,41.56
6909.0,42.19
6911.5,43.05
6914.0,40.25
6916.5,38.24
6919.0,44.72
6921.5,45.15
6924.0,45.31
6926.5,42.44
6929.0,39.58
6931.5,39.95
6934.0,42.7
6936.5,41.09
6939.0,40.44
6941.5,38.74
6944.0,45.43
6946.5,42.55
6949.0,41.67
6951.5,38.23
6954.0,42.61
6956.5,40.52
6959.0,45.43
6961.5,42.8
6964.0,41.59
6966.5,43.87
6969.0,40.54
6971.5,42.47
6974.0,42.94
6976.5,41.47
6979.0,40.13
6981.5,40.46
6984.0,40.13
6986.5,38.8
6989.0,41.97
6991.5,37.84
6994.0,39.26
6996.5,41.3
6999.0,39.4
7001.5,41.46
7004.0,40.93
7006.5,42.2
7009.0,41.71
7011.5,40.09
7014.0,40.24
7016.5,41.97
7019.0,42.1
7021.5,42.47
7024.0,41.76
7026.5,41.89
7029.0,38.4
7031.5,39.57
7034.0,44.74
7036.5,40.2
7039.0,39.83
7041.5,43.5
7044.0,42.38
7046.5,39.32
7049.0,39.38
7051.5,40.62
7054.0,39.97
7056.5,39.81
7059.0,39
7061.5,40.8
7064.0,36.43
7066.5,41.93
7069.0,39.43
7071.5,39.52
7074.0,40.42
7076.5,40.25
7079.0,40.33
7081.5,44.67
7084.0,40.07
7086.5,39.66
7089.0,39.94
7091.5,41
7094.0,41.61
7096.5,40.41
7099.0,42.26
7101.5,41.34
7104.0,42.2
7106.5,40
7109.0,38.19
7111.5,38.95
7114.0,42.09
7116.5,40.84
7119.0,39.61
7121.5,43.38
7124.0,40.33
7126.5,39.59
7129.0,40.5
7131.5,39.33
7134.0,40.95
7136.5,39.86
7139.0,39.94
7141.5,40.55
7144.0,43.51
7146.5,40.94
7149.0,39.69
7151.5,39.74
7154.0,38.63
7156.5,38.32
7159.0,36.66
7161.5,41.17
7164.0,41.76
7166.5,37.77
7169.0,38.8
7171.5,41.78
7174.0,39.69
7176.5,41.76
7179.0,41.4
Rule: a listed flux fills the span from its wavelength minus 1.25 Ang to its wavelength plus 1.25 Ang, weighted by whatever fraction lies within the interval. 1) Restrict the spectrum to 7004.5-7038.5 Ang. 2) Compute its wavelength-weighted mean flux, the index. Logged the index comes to 41.3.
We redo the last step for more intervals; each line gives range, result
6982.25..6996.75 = 39.8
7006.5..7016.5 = 41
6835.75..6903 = 42.5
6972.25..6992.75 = 40.5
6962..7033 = 41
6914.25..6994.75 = 41.5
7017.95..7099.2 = 40.7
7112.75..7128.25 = 41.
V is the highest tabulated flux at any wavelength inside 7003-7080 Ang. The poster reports 44.74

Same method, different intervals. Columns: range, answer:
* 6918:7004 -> 45.43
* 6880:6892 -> 45.36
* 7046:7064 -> 40.8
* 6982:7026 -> 42.47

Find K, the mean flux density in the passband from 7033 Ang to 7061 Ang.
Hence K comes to 40.8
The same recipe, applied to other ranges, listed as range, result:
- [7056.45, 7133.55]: 40.5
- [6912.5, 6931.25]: 42.1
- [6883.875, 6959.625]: 41.9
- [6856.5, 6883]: 42.4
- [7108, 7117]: 40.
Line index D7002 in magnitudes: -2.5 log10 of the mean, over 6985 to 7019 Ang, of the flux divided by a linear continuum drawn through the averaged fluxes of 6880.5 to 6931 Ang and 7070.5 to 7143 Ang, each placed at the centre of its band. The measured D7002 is 0.02 mag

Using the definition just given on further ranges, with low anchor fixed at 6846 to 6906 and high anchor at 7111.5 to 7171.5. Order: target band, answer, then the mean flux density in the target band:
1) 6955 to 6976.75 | -0.02 mag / 42.4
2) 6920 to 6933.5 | -0.01 mag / 42.5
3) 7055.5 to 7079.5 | 0.03 mag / 39.8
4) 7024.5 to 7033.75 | 0.01 mag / 40.6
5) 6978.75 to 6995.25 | 0.05 mag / 39.8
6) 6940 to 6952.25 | 0.01 mag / 41.4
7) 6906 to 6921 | 0.01 mag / 41.8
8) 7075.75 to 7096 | -0.01 mag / 40.9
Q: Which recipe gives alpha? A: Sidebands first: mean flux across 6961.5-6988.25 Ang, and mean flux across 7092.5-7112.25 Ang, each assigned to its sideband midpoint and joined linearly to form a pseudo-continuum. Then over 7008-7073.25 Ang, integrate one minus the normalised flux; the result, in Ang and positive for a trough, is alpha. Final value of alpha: 0.5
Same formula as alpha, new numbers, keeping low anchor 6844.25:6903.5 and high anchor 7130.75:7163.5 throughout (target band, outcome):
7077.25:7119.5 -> -0.37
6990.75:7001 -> 0.42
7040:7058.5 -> 0.11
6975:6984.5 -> 0.20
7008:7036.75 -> -0.12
